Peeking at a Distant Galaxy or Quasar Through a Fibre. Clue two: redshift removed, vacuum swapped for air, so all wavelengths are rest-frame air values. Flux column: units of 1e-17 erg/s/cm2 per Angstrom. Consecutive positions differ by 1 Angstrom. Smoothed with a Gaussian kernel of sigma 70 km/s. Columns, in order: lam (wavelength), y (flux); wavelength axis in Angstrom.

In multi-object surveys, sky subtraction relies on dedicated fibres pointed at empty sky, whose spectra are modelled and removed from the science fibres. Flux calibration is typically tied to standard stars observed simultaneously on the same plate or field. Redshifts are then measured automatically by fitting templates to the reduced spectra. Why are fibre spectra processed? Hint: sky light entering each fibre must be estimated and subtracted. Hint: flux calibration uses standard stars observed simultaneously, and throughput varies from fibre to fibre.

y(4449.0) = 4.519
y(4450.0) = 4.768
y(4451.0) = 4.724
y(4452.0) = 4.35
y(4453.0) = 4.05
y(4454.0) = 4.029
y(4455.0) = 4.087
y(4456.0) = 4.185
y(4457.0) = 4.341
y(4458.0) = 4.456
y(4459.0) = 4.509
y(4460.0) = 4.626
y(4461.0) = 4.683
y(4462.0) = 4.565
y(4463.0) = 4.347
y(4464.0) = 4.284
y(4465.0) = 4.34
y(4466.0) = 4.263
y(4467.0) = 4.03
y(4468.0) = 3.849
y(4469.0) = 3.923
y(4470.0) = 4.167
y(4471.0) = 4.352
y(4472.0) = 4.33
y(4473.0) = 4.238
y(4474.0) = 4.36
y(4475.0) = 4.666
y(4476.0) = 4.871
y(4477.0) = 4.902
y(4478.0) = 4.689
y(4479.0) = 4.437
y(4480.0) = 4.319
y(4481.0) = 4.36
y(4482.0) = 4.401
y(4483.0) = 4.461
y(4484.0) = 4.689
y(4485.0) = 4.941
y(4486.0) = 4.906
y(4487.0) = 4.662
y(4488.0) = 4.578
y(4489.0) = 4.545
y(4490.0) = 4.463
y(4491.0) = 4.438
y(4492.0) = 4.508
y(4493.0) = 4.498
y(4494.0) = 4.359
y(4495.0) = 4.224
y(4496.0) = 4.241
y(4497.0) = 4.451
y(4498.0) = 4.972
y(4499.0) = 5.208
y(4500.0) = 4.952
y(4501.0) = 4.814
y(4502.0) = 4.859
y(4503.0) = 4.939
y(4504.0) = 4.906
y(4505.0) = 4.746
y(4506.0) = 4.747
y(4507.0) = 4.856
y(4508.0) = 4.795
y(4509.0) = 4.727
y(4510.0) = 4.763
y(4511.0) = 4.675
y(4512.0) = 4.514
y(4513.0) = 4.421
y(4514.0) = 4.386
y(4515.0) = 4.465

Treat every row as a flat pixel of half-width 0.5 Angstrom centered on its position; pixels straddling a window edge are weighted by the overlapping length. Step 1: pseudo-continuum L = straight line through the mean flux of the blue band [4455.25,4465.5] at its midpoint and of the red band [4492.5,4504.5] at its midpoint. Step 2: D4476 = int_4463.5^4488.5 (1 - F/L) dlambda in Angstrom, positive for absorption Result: 0.5 Angstrom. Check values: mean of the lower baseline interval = 4.43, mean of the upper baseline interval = 4.7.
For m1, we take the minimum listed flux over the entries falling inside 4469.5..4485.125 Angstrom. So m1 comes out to 4.167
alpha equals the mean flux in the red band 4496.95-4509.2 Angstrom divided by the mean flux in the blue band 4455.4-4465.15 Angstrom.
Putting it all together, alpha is 1.10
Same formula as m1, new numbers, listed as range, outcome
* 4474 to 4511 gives 4.224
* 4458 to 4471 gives 3.849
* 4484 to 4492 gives 4.438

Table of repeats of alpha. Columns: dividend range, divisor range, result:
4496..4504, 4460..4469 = 1.13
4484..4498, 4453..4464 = 1.04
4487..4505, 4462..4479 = 1.07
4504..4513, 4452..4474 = 1.10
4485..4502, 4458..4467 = 1.05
